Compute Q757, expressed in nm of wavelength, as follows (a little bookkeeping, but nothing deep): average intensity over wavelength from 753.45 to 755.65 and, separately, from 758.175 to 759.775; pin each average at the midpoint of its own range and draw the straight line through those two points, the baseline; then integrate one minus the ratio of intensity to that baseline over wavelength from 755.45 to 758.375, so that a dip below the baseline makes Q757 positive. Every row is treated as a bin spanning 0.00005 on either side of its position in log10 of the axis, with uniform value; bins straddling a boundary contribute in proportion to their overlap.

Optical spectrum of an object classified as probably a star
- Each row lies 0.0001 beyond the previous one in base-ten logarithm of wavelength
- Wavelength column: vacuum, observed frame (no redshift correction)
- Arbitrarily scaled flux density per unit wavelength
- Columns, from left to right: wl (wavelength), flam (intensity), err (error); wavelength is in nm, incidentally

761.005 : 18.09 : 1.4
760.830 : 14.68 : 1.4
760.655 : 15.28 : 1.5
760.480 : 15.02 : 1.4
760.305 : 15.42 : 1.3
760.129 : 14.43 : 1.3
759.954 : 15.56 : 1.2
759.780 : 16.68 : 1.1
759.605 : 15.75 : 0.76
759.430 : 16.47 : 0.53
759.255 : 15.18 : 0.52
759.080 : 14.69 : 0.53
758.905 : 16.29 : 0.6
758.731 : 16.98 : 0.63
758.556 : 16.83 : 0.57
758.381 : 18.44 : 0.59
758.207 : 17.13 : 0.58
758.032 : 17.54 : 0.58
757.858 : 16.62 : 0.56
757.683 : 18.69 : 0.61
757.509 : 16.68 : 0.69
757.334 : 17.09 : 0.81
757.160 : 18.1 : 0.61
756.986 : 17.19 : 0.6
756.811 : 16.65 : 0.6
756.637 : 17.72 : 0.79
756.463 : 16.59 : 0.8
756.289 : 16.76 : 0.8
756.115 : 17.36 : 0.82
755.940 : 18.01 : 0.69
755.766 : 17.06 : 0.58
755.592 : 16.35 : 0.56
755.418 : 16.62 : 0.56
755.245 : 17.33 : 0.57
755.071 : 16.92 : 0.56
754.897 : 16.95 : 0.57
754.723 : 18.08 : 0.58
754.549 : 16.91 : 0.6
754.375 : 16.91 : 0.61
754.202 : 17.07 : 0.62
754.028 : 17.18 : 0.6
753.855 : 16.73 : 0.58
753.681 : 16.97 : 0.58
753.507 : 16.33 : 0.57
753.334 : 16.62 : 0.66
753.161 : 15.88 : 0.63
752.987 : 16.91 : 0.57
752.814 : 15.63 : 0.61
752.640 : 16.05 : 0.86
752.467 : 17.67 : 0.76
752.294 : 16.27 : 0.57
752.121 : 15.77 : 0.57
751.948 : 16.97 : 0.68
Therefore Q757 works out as -0.10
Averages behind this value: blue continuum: 17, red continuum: 16.4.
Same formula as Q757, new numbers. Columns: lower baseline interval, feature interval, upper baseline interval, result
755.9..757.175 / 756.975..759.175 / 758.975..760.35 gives -0.09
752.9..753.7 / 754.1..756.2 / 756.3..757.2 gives -0.03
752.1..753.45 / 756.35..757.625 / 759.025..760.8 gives -0.11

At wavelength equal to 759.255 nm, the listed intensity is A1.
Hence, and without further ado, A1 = 15.18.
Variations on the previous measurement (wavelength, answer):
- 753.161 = 15.88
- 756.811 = 16.65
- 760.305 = 15.42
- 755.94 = 18.01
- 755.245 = 17.33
